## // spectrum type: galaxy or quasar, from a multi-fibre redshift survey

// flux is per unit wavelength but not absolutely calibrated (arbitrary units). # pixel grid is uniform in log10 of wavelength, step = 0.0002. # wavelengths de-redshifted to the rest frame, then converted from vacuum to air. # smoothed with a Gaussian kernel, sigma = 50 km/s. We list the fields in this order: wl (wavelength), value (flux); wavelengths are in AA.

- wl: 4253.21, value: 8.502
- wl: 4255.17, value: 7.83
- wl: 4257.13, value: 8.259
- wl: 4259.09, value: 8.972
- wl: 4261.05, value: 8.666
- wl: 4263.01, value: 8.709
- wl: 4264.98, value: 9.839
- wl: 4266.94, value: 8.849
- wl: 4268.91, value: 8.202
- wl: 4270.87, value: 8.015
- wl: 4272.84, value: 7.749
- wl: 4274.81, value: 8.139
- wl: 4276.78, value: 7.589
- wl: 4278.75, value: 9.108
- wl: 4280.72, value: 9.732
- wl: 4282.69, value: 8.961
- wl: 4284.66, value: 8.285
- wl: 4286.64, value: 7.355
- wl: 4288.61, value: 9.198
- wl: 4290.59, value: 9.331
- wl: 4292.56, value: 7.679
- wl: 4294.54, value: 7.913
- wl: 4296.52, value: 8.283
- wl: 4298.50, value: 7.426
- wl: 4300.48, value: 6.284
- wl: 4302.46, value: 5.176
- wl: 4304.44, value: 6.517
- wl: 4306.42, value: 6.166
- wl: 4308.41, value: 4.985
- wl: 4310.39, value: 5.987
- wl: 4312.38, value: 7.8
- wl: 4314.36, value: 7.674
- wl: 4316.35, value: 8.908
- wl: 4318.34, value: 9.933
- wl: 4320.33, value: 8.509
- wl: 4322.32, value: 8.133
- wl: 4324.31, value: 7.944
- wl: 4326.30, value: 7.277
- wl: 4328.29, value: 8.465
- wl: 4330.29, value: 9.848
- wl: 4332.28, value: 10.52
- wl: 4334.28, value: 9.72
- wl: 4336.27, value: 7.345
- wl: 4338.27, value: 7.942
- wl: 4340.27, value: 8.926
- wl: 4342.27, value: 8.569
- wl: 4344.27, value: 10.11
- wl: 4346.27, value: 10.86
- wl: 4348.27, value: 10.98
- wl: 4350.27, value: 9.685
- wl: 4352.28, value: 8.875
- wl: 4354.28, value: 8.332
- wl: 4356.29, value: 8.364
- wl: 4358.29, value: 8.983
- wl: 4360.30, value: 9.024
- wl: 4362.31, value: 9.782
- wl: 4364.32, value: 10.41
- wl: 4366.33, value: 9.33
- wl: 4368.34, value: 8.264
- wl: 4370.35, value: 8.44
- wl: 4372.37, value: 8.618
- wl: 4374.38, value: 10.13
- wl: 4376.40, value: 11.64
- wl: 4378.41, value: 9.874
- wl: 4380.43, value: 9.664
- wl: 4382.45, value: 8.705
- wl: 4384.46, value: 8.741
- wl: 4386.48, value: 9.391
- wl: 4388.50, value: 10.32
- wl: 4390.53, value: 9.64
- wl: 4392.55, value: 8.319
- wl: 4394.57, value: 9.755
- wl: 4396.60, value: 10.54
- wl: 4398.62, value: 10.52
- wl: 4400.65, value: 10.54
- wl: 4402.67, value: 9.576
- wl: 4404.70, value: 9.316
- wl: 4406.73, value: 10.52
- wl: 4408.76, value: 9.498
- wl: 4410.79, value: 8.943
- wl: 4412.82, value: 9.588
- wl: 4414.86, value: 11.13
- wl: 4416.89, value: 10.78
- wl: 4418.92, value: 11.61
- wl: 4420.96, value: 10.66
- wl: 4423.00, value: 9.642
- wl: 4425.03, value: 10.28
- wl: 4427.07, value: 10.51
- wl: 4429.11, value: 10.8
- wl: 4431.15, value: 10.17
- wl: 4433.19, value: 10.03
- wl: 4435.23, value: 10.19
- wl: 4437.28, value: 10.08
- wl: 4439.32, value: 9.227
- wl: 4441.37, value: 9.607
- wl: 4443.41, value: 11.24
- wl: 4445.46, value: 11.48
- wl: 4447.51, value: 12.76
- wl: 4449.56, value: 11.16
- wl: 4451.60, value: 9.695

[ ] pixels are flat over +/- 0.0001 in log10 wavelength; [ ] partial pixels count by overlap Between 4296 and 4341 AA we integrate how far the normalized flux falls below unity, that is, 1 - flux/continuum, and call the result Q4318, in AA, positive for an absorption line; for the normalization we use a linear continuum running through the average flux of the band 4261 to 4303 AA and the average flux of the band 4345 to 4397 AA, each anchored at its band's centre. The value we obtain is 4.9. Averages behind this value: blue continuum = 8.22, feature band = 7.81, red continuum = 9.48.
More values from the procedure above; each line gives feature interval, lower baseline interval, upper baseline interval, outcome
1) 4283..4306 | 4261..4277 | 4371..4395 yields 2.89 AA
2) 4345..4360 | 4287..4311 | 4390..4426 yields -1.57 AA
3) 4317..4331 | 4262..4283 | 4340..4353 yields 1.27 AA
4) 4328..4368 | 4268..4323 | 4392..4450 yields -2.03 AA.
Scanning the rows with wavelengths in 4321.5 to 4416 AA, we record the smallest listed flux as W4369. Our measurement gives 7.277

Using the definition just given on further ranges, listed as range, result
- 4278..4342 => 4.985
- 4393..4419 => 8.943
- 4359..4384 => 8.264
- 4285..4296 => 7.355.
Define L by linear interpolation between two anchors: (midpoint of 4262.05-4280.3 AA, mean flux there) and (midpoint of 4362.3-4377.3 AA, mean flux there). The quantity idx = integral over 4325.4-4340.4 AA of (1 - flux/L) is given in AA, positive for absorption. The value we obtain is 0.7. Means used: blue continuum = 8.5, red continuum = 9.55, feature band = 8.75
